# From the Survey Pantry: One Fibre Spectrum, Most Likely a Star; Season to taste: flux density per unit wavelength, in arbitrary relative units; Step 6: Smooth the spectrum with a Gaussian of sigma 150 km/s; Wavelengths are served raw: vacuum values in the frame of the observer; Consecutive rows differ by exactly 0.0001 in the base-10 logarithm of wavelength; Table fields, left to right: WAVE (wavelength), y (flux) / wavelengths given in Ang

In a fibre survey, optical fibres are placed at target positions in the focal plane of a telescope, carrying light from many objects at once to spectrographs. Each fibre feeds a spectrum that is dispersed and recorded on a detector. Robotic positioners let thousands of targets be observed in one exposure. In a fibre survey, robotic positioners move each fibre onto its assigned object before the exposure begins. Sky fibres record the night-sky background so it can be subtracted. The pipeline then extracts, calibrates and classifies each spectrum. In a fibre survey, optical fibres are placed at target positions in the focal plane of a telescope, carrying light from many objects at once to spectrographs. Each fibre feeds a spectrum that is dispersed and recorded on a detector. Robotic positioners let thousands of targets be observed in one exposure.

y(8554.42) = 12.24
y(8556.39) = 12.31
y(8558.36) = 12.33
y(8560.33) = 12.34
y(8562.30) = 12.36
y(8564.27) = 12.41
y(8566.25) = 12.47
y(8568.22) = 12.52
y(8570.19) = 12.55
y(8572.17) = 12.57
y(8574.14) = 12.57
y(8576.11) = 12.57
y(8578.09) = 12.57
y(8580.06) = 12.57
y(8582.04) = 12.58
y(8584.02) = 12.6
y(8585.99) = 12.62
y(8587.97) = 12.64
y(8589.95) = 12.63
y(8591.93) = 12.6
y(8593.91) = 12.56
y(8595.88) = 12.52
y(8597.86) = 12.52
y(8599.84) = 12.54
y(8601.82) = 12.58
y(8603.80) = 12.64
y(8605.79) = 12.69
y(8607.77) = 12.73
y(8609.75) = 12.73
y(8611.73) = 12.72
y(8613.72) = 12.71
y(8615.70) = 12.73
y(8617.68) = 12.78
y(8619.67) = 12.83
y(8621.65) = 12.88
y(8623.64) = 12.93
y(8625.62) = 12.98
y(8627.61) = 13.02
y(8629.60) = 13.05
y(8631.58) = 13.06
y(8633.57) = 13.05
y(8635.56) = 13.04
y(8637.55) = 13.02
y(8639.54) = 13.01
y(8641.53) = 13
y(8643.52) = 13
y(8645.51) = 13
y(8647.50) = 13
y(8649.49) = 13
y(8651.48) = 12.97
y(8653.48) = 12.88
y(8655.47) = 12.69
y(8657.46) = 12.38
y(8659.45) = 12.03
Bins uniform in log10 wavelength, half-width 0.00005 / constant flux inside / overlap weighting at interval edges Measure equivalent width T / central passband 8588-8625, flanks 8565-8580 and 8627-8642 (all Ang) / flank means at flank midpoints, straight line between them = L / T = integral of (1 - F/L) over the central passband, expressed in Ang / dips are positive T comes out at 0.4 Ang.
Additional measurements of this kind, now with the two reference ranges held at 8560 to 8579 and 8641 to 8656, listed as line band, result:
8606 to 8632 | -0.1 Ang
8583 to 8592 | 0.0 Ang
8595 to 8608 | 0.1 Ang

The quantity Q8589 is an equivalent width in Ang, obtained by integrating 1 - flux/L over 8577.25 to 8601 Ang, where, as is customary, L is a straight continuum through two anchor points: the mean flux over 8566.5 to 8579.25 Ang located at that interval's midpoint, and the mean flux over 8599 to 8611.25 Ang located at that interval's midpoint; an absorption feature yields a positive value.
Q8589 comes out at 0.06 Ang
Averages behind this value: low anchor 12.6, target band 12.6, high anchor 12.7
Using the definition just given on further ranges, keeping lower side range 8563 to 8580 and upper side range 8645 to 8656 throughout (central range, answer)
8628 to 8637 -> -0.1 Ang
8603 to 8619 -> 0.0 Ang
